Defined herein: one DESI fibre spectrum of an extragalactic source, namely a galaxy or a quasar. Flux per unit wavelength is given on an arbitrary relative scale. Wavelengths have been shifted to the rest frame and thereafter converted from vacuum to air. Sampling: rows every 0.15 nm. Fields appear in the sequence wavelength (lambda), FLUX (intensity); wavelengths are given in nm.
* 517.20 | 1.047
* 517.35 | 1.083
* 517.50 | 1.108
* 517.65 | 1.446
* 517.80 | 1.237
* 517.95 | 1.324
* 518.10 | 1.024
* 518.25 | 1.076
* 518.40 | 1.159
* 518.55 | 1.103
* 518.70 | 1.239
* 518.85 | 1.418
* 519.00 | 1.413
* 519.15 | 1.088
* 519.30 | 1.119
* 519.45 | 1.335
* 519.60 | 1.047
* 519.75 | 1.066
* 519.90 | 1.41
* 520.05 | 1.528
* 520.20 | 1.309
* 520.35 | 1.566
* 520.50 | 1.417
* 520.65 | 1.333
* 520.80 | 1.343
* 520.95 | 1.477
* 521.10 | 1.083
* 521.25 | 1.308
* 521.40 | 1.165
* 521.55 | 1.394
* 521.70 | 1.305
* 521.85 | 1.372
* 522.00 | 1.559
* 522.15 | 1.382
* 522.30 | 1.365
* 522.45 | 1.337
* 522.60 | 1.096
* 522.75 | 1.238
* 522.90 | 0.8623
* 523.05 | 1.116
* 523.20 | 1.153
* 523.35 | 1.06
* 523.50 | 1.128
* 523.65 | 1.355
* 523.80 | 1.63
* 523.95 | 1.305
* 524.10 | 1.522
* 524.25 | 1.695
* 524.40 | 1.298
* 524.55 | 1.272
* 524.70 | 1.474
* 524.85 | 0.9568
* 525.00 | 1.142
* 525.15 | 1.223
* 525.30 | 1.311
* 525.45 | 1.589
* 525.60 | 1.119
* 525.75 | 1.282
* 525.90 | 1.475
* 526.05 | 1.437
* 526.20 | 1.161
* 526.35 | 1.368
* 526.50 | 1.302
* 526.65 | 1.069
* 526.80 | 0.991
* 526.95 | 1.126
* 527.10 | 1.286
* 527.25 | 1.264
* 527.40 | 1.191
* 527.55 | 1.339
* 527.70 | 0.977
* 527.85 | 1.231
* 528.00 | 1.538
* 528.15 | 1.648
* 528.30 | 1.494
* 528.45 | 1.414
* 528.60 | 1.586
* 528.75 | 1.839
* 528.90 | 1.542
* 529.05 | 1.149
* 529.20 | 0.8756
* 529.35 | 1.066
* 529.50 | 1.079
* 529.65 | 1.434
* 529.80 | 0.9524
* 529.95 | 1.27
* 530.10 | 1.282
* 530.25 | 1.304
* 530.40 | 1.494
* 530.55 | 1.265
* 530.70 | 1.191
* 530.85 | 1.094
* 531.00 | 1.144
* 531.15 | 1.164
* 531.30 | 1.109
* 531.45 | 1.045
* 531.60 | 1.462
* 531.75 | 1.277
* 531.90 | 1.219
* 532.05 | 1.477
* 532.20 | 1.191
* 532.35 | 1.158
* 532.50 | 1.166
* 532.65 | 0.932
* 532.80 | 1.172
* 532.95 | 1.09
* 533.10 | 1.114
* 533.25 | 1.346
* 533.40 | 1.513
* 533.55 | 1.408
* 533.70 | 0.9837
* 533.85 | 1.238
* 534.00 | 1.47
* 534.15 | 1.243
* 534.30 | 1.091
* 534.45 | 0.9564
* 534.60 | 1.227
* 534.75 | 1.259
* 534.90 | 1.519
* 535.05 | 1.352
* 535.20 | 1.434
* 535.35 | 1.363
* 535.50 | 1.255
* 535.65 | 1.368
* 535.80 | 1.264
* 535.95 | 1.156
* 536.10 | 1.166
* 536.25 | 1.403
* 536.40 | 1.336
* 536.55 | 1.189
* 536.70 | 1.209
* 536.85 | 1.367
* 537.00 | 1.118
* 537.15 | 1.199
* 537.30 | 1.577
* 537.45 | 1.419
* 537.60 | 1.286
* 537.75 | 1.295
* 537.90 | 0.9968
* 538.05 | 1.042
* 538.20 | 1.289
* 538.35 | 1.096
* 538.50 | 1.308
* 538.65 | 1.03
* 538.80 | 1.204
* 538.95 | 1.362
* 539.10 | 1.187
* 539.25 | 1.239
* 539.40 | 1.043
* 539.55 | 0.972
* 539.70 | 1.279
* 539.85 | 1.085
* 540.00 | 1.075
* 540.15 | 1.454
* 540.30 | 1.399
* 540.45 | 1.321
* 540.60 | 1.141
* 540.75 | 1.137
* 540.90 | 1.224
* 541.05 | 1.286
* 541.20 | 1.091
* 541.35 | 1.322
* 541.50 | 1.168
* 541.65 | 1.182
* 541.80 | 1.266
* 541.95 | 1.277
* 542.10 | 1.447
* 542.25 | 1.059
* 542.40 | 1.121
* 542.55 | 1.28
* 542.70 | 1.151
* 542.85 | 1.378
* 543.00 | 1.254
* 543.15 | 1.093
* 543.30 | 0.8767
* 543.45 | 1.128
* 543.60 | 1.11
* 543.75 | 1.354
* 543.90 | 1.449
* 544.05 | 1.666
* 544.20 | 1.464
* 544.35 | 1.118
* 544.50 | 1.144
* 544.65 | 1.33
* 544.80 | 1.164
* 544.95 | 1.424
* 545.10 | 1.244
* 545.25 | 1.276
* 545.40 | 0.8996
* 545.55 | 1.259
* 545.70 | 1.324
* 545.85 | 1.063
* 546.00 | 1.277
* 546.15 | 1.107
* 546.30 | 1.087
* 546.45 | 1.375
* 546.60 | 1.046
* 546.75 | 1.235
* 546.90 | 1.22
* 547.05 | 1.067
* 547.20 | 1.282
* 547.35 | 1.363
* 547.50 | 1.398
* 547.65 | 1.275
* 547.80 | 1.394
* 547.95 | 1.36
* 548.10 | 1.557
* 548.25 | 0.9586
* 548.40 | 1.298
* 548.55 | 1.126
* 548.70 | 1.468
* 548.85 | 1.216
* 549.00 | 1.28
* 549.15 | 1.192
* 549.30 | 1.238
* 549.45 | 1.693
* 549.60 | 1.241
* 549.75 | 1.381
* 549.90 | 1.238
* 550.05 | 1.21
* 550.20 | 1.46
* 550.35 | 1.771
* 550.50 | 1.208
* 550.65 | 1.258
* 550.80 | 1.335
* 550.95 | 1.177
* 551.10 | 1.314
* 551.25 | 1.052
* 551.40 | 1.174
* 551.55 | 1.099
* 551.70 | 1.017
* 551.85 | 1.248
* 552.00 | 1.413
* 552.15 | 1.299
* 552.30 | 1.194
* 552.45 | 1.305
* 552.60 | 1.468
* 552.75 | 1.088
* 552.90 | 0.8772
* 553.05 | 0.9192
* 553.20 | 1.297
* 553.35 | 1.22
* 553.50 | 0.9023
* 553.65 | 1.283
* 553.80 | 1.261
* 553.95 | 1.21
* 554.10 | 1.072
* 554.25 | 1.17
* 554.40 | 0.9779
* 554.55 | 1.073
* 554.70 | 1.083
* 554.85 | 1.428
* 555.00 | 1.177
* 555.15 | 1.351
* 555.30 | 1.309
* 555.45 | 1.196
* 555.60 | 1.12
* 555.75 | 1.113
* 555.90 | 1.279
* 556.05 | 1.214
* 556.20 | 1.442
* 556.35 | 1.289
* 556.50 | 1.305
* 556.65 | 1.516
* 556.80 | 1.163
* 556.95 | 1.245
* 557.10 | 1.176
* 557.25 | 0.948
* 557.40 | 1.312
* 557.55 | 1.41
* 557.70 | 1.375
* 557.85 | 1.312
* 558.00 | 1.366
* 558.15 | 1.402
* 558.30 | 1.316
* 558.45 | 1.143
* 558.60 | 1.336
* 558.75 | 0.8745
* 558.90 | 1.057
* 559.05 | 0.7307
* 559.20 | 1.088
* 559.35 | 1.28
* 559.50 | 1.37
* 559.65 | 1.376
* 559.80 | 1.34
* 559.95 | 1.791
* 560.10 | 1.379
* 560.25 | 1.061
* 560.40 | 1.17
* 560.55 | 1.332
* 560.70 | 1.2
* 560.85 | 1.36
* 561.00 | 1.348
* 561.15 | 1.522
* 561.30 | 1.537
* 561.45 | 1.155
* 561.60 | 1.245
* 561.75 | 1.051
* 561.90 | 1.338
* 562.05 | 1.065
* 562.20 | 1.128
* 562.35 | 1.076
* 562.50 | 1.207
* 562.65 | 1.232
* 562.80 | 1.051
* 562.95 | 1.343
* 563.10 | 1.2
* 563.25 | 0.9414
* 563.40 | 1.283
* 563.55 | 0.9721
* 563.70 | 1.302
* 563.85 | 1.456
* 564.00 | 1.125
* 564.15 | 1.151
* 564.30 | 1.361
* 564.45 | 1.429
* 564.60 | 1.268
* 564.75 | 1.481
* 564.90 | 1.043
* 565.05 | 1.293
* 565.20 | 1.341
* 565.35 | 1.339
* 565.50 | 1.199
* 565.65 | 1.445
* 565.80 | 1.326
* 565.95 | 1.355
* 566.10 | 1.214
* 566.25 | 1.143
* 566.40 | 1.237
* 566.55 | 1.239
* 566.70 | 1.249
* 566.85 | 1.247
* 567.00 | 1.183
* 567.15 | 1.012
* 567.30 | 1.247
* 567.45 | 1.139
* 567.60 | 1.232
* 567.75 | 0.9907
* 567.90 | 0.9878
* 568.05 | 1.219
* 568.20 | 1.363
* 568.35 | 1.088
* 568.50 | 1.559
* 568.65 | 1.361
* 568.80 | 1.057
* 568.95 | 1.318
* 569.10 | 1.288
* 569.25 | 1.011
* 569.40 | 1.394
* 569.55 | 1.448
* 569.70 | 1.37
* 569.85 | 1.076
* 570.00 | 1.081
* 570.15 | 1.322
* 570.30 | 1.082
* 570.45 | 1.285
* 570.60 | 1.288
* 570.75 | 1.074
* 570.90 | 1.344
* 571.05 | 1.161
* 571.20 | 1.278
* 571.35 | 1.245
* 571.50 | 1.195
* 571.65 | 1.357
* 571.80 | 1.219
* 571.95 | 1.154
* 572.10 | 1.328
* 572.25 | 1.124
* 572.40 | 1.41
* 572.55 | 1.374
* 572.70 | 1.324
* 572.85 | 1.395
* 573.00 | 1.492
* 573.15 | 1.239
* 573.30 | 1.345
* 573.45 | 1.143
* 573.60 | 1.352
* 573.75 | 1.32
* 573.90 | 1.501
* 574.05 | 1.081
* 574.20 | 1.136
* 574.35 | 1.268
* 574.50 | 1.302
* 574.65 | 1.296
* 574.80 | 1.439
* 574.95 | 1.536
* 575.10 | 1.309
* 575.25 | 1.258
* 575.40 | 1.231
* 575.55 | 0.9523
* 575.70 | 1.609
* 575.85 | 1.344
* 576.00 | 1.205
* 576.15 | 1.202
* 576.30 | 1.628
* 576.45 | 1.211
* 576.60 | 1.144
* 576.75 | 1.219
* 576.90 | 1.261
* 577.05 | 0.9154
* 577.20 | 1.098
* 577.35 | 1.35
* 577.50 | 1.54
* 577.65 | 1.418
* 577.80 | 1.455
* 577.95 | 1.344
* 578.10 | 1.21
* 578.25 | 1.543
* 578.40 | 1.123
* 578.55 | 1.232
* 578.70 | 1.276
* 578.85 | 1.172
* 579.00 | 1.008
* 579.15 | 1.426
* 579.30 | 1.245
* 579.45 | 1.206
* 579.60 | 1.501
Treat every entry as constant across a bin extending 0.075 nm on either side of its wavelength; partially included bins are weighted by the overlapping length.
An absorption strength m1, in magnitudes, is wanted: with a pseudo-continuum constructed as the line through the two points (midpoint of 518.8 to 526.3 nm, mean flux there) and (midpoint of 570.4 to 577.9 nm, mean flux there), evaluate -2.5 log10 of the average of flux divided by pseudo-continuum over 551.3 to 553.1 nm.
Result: 0.102 mag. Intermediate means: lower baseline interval 1.3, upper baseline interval 1.29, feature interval 1.18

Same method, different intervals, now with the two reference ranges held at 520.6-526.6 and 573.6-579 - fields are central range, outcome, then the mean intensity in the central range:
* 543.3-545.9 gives 0.04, 1.25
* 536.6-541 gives 0.07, 1.22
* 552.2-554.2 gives 0.11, 1.16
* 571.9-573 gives -0.03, 1.32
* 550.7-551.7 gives 0.10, 1.18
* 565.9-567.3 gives 0.07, 1.21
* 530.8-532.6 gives 0.08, 1.21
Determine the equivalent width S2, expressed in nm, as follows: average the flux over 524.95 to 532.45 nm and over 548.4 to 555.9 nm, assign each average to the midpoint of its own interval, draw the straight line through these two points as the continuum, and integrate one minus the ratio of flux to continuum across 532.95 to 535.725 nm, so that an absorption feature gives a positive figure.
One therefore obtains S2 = -0.04 nm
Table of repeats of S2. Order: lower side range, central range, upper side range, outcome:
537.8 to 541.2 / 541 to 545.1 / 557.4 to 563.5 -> -0.159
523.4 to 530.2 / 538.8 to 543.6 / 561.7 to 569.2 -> 0.271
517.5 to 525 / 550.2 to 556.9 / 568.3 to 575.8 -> 0.293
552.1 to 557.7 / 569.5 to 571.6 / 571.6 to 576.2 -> 0.085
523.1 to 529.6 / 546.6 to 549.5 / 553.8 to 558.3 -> -0.061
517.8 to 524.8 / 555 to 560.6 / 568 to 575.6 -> 0.091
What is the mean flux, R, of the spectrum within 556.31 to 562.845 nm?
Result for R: 1.25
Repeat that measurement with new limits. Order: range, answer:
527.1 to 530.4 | 1.31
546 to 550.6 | 1.29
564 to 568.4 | 1.23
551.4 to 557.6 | 1.21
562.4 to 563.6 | 1.16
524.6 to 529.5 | 1.29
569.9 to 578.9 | 1.28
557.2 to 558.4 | 1.31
